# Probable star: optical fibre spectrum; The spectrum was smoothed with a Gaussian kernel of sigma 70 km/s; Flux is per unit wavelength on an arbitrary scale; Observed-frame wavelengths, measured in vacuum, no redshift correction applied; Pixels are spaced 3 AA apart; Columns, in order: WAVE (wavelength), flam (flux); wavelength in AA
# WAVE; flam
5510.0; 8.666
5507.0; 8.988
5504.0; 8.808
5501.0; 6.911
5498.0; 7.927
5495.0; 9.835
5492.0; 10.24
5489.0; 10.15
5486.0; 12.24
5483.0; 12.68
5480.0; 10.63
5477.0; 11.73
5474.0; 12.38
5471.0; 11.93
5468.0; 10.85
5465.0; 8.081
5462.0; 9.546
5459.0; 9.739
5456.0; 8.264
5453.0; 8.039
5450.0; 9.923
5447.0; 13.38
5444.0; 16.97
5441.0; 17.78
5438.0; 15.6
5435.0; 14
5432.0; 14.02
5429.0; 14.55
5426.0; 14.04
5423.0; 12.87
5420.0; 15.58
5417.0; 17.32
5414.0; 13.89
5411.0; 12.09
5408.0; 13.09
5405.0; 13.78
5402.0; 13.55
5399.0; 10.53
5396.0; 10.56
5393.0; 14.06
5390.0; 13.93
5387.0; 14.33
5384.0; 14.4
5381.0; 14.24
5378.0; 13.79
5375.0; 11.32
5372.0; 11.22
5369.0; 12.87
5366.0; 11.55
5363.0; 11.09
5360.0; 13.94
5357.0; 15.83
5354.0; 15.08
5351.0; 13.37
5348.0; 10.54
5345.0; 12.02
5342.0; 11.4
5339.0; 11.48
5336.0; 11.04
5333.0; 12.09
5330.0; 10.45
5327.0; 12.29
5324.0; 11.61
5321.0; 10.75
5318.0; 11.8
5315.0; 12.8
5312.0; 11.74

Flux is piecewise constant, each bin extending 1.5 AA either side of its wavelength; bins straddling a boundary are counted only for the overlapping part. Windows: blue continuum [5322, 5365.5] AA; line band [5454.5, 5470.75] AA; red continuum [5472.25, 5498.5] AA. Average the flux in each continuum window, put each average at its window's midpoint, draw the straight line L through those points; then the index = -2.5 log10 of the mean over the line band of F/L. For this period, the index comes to 0.18 mag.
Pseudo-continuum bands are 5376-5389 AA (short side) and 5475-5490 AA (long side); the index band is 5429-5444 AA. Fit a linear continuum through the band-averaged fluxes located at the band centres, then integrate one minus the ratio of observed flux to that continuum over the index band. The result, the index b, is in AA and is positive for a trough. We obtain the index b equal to -3.2 AA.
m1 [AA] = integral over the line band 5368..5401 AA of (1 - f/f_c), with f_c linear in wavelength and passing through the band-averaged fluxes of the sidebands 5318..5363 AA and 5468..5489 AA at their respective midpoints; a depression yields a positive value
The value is -2.2 AA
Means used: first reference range 12.2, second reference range 11.7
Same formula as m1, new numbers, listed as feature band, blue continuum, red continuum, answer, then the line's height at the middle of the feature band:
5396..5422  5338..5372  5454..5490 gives -4.09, 11.7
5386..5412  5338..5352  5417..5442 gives 1.64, 13.7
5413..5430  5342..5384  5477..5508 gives -4.72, 11.5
